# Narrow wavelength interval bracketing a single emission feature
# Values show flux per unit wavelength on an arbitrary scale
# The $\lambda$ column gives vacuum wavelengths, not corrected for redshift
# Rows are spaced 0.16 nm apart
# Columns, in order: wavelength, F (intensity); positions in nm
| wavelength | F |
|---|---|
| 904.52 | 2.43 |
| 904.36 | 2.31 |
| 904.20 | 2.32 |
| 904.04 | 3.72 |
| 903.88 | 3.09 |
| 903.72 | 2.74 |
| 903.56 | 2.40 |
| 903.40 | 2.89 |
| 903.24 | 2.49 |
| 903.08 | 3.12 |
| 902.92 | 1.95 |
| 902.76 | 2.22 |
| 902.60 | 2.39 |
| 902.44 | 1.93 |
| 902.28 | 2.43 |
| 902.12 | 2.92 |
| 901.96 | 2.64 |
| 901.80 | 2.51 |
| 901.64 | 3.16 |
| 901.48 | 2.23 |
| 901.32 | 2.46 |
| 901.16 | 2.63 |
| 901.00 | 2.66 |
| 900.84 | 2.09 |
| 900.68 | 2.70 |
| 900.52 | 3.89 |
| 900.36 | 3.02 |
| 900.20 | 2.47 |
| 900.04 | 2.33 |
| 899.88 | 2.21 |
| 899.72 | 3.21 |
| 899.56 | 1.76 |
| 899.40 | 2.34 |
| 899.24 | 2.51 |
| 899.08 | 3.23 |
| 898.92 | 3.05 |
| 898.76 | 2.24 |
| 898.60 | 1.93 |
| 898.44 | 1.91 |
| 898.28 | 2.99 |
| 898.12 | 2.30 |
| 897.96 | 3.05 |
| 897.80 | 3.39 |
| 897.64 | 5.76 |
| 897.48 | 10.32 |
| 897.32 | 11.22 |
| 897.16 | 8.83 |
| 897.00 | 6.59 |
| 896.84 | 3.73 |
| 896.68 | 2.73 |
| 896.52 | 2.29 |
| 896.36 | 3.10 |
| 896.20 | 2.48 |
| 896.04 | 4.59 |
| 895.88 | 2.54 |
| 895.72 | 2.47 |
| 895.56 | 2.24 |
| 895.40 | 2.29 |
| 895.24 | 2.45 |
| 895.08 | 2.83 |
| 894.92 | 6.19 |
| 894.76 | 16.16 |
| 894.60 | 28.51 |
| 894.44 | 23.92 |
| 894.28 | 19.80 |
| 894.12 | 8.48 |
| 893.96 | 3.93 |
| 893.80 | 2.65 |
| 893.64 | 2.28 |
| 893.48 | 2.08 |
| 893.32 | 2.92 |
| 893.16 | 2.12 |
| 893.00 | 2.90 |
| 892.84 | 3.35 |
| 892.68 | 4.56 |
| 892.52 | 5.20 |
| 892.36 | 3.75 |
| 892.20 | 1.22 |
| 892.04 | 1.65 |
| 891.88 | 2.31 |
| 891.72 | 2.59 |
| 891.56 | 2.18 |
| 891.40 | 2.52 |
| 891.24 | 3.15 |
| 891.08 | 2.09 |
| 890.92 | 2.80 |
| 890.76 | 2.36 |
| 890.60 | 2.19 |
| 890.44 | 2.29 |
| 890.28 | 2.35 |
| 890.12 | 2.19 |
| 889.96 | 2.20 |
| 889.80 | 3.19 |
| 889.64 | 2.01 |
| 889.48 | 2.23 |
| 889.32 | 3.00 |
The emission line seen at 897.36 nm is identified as [N II]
